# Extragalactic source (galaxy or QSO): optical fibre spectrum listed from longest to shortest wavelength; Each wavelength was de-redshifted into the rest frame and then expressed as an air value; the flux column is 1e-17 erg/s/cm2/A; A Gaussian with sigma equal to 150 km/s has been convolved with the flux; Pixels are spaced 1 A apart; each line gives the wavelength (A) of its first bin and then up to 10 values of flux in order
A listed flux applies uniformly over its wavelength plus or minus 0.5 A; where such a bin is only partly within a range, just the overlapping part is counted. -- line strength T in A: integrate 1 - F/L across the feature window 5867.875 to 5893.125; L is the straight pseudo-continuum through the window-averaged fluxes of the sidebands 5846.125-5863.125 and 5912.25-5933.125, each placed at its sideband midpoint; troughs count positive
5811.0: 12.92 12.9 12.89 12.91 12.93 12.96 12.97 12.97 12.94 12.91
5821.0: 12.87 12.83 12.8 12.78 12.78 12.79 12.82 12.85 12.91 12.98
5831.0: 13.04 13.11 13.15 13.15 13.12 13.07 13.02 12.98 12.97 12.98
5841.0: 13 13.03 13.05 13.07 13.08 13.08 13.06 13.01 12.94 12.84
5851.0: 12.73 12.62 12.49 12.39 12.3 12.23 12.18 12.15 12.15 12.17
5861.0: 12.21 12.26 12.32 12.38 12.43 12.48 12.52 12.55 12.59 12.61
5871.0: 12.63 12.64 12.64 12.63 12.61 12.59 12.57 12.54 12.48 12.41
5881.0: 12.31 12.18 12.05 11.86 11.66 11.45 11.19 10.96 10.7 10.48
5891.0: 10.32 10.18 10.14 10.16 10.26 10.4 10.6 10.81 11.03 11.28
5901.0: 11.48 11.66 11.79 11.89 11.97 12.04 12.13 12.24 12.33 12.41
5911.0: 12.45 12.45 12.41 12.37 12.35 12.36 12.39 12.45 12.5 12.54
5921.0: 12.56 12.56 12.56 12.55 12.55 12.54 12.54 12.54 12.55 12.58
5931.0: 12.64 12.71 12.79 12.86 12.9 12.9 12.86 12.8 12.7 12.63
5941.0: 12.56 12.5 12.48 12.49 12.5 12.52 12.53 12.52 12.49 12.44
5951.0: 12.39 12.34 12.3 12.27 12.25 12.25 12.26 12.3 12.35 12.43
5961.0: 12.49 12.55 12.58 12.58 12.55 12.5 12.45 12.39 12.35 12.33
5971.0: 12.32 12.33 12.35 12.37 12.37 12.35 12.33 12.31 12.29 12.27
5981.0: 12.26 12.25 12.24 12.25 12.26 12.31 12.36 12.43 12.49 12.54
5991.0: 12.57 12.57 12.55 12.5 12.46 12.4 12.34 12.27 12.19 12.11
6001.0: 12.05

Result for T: 1.2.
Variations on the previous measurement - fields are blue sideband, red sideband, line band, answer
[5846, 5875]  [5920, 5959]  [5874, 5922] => 2.9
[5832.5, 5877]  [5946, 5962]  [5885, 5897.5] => 1.9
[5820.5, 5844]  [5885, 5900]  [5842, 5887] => -2.9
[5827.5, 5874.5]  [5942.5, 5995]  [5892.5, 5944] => 1.6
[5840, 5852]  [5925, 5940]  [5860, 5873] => 0.4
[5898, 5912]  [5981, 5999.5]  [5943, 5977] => -0.6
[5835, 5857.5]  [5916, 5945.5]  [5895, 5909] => 1.3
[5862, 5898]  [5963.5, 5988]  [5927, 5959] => -1.0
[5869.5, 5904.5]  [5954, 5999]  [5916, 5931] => -0.8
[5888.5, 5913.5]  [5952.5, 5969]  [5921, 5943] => -1.4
